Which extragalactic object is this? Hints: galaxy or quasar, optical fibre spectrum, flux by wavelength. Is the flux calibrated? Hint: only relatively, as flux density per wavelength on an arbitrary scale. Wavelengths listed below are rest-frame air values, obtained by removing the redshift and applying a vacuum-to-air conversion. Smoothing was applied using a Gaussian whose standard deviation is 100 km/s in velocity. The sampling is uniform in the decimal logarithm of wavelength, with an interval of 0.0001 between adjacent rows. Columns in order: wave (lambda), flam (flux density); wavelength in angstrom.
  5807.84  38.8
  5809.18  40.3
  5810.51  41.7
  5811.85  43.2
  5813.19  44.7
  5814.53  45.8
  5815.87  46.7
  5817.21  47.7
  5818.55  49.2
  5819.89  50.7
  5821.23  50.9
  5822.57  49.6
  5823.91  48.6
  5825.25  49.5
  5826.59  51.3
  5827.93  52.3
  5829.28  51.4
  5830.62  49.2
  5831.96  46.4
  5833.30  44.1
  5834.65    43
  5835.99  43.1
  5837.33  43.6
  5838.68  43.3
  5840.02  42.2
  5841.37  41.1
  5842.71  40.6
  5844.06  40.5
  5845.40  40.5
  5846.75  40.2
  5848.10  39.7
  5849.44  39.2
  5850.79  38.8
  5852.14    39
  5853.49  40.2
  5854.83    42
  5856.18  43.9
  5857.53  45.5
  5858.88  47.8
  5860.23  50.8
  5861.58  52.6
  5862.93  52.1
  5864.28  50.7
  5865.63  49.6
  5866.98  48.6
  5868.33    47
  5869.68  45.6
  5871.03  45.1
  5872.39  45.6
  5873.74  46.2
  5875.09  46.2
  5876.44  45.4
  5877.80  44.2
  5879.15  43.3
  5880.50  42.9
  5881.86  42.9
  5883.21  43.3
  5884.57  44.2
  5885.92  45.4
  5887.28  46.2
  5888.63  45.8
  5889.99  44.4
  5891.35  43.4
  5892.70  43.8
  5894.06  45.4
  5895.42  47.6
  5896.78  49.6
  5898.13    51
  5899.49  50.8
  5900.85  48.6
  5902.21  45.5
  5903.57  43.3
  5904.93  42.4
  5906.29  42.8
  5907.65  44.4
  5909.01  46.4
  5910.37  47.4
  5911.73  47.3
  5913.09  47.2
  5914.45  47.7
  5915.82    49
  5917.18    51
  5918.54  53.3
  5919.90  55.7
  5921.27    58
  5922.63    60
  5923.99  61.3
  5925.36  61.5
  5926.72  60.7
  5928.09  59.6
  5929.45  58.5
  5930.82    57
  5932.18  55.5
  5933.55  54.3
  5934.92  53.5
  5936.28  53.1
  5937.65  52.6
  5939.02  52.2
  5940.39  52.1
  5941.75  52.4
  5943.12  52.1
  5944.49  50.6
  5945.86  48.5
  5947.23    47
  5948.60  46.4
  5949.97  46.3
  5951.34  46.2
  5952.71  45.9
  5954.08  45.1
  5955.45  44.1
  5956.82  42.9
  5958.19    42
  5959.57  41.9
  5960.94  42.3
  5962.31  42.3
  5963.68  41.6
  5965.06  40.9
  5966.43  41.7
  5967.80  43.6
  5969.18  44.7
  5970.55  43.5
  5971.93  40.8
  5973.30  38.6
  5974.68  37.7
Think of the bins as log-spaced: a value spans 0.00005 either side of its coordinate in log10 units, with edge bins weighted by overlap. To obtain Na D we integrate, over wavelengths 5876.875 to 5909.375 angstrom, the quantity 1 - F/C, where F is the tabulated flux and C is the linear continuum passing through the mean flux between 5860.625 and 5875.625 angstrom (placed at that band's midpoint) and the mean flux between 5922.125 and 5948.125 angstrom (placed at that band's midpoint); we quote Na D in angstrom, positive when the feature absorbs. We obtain 3.4 angstrom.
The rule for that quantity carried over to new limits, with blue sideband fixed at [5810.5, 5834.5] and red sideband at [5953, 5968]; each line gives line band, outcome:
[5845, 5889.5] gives 1.3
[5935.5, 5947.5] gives -2.2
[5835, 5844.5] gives 1.0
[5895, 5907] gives -0.5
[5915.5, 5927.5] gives -3.5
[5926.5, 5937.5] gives -3.1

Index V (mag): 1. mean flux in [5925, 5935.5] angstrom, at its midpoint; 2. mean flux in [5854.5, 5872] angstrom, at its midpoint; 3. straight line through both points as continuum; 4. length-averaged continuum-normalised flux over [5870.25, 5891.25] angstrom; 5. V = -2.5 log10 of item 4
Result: 0.13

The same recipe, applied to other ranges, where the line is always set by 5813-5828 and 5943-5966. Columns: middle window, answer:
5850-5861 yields 0.10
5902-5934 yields -0.14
